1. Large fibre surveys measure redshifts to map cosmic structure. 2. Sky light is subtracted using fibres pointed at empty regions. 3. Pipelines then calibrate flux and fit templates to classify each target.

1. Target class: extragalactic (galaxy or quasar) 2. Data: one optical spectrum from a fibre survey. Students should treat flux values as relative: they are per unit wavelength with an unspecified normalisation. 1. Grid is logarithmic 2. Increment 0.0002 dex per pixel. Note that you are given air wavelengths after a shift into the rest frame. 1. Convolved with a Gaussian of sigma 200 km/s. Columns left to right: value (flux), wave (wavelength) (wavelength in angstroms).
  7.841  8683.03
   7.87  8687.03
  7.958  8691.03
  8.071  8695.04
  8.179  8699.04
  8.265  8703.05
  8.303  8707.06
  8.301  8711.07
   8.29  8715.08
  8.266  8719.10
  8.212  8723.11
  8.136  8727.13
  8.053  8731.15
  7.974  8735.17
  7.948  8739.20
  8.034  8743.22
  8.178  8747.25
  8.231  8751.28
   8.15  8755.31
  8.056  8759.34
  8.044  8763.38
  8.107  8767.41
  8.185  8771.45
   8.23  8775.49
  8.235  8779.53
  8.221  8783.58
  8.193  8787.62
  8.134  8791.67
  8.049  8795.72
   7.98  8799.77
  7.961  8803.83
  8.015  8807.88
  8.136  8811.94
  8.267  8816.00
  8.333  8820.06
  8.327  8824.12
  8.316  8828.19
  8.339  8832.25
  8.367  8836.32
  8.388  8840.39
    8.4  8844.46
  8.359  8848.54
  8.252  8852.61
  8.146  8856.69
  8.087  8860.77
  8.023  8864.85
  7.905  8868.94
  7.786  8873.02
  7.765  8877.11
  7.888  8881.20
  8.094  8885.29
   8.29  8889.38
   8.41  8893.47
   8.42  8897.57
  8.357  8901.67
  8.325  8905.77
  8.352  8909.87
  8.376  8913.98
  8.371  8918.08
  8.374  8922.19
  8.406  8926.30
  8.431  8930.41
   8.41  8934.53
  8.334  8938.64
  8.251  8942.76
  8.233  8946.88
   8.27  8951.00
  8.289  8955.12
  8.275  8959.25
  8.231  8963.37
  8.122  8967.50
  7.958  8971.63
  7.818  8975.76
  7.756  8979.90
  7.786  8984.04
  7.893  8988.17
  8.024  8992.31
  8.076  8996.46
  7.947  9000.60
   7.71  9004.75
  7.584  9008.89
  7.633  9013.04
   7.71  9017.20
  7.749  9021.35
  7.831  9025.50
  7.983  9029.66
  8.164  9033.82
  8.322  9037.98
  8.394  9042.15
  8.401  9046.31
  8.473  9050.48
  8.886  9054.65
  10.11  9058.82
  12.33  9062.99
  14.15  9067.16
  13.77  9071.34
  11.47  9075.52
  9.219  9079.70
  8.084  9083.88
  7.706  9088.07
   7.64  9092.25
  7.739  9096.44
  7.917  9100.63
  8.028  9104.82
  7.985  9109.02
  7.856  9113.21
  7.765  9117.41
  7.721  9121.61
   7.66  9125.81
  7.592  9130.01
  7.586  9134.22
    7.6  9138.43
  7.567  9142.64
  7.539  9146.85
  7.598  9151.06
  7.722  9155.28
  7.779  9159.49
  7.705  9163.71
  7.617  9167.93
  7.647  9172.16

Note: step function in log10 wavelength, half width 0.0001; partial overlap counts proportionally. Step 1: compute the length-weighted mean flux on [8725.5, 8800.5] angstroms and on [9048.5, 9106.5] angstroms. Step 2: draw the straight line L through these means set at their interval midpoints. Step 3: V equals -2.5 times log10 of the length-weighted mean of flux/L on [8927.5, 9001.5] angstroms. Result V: 0.13 mag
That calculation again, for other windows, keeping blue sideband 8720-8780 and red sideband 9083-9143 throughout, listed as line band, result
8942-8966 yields -0.05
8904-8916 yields -0.05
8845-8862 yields -0.03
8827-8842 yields -0.04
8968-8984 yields 0.00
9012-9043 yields -0.02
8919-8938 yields -0.06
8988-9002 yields -0.02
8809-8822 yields -0.02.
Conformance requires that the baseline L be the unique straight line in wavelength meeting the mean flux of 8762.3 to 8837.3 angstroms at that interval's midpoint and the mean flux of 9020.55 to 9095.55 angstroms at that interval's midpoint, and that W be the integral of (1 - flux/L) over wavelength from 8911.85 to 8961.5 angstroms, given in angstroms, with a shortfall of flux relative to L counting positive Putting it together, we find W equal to 2.7 angstroms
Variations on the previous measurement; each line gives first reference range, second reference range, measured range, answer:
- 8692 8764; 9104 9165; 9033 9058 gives -2.4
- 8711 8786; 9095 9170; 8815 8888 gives -1.2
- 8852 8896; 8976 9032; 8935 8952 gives -0.8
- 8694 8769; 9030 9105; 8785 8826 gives 1.4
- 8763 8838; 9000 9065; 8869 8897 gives 0.8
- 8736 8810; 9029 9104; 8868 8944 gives 3.8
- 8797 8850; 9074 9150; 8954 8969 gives -0.2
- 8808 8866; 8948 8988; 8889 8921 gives -0.8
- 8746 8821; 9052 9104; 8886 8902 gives 0.8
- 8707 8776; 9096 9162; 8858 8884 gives 0.3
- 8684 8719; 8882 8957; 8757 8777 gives 0.2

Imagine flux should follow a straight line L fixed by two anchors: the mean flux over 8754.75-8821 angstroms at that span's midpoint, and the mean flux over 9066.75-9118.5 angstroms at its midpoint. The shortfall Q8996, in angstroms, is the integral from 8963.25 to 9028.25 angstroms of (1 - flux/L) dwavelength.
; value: 6.7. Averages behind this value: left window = 8.13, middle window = 7.85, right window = 9.04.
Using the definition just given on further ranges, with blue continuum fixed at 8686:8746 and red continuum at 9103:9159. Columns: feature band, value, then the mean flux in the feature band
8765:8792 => -0.4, 8.19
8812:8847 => -1.4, 8.33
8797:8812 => 0.1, 8.01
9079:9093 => -0.6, 8.11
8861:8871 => 0.0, 7.99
